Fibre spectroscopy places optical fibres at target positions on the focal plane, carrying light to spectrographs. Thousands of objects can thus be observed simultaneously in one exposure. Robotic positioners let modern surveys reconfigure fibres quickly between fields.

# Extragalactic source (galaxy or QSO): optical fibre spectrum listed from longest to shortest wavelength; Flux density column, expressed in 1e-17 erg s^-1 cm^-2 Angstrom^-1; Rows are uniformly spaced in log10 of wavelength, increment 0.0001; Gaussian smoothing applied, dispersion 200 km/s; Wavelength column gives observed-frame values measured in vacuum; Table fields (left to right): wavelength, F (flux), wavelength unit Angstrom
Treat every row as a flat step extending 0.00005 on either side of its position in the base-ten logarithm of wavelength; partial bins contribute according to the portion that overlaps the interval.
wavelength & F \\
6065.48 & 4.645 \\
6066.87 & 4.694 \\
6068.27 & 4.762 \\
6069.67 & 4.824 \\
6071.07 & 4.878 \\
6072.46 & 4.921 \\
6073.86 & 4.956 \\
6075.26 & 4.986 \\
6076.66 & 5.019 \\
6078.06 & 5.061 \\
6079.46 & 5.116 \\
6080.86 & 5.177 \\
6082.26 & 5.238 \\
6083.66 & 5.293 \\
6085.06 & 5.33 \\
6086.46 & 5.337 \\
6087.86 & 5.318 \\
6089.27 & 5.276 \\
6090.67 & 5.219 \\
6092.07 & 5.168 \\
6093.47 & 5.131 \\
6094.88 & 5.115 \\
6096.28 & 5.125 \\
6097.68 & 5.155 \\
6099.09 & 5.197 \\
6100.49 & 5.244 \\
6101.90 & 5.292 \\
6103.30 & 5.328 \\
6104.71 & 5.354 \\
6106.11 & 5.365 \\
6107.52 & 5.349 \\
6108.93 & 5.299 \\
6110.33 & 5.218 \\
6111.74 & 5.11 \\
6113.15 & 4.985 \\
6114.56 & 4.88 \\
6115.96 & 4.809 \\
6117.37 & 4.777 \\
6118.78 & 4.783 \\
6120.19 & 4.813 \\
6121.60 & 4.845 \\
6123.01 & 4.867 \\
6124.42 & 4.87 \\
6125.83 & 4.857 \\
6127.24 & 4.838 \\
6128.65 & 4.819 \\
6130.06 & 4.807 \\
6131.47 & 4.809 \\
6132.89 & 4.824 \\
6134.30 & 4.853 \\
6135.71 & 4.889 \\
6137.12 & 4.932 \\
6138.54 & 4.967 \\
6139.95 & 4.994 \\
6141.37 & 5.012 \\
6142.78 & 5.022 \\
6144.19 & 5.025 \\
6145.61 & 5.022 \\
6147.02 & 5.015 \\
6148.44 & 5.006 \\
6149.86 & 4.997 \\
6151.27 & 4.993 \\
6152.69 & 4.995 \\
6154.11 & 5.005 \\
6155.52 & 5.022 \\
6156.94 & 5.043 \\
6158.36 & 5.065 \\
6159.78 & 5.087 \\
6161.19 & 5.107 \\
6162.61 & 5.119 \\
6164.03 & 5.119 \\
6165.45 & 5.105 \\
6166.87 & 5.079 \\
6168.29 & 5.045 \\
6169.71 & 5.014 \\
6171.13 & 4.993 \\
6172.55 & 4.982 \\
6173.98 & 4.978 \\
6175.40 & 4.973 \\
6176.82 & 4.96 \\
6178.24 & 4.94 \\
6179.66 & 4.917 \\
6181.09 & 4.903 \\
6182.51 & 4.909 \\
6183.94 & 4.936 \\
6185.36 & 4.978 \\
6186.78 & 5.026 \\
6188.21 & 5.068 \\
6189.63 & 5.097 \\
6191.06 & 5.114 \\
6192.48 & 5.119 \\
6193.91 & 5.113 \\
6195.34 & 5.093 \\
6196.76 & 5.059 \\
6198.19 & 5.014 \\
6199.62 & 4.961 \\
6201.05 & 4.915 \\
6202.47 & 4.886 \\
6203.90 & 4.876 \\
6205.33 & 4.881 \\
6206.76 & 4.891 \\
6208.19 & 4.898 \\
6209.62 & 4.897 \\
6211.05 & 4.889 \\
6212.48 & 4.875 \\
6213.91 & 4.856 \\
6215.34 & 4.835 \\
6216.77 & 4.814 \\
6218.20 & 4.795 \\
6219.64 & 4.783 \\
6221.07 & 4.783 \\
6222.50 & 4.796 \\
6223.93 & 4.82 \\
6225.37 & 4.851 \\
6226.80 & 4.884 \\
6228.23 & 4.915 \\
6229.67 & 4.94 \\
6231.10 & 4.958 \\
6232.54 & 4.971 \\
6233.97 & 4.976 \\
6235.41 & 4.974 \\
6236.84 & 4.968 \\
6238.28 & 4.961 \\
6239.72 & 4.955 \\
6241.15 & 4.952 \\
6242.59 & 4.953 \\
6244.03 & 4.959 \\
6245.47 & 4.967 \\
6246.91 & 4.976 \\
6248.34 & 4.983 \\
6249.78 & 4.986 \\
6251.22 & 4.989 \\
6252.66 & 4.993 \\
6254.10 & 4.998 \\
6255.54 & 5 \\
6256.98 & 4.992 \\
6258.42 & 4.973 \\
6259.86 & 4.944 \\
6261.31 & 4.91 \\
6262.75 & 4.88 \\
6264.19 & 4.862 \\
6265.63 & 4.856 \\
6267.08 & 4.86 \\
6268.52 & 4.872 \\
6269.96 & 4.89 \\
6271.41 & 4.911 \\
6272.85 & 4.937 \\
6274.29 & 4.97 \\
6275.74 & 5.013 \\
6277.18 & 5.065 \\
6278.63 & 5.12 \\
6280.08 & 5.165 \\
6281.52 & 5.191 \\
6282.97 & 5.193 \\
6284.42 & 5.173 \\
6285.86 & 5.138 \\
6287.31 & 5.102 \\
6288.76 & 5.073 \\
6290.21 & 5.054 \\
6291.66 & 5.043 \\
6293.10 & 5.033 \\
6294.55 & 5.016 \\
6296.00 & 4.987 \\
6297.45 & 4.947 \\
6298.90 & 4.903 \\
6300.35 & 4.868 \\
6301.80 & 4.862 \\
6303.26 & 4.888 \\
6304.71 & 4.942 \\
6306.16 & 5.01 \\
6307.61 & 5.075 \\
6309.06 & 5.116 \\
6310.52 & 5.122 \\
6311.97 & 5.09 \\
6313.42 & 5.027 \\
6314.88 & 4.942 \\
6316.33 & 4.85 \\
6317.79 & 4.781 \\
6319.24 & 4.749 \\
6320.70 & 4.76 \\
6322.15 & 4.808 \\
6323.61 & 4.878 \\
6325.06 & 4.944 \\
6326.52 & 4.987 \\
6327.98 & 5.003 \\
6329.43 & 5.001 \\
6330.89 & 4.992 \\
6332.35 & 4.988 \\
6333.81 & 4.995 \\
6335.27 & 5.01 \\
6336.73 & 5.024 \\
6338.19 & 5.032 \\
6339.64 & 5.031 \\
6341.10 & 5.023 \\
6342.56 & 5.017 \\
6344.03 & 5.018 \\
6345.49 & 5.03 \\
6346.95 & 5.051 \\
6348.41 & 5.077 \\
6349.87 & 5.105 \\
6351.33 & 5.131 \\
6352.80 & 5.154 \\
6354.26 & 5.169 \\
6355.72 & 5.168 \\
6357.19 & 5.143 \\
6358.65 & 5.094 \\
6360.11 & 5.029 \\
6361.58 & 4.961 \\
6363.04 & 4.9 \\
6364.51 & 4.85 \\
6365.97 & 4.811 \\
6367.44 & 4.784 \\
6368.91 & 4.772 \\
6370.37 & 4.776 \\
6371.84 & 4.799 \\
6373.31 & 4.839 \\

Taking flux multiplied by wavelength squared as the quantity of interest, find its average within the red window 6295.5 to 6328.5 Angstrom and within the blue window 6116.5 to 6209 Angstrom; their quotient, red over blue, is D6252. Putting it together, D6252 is 1.0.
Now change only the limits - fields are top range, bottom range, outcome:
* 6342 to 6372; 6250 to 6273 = 1.04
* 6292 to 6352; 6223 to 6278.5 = 1.03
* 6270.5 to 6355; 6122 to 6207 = 1.05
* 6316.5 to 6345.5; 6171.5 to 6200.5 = 1.04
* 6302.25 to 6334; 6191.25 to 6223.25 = 1.04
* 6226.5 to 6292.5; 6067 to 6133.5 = 1.04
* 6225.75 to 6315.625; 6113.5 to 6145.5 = 1.07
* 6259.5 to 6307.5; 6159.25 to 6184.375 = 1.03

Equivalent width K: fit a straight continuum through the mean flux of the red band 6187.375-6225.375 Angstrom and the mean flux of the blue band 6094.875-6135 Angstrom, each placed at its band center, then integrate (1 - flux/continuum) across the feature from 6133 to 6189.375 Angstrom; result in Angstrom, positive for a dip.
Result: -0.3 Angstrom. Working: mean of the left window 5.02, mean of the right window 4.93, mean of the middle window 5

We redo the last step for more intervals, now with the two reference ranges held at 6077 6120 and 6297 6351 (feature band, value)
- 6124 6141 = 0.9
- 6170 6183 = 0.4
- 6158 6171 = 0.1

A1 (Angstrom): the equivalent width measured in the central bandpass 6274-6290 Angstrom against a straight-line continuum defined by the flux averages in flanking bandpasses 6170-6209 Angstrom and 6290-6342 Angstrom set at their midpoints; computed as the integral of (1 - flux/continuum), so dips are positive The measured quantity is -0.5 Angstrom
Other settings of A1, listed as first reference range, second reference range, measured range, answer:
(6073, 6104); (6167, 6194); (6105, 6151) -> 1.30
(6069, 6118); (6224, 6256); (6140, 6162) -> 0.18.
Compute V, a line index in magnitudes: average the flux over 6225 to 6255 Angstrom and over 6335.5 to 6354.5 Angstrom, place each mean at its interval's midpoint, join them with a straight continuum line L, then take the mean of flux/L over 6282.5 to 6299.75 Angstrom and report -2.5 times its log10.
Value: -0.01 mag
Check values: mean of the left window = 4.96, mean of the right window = 5.06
